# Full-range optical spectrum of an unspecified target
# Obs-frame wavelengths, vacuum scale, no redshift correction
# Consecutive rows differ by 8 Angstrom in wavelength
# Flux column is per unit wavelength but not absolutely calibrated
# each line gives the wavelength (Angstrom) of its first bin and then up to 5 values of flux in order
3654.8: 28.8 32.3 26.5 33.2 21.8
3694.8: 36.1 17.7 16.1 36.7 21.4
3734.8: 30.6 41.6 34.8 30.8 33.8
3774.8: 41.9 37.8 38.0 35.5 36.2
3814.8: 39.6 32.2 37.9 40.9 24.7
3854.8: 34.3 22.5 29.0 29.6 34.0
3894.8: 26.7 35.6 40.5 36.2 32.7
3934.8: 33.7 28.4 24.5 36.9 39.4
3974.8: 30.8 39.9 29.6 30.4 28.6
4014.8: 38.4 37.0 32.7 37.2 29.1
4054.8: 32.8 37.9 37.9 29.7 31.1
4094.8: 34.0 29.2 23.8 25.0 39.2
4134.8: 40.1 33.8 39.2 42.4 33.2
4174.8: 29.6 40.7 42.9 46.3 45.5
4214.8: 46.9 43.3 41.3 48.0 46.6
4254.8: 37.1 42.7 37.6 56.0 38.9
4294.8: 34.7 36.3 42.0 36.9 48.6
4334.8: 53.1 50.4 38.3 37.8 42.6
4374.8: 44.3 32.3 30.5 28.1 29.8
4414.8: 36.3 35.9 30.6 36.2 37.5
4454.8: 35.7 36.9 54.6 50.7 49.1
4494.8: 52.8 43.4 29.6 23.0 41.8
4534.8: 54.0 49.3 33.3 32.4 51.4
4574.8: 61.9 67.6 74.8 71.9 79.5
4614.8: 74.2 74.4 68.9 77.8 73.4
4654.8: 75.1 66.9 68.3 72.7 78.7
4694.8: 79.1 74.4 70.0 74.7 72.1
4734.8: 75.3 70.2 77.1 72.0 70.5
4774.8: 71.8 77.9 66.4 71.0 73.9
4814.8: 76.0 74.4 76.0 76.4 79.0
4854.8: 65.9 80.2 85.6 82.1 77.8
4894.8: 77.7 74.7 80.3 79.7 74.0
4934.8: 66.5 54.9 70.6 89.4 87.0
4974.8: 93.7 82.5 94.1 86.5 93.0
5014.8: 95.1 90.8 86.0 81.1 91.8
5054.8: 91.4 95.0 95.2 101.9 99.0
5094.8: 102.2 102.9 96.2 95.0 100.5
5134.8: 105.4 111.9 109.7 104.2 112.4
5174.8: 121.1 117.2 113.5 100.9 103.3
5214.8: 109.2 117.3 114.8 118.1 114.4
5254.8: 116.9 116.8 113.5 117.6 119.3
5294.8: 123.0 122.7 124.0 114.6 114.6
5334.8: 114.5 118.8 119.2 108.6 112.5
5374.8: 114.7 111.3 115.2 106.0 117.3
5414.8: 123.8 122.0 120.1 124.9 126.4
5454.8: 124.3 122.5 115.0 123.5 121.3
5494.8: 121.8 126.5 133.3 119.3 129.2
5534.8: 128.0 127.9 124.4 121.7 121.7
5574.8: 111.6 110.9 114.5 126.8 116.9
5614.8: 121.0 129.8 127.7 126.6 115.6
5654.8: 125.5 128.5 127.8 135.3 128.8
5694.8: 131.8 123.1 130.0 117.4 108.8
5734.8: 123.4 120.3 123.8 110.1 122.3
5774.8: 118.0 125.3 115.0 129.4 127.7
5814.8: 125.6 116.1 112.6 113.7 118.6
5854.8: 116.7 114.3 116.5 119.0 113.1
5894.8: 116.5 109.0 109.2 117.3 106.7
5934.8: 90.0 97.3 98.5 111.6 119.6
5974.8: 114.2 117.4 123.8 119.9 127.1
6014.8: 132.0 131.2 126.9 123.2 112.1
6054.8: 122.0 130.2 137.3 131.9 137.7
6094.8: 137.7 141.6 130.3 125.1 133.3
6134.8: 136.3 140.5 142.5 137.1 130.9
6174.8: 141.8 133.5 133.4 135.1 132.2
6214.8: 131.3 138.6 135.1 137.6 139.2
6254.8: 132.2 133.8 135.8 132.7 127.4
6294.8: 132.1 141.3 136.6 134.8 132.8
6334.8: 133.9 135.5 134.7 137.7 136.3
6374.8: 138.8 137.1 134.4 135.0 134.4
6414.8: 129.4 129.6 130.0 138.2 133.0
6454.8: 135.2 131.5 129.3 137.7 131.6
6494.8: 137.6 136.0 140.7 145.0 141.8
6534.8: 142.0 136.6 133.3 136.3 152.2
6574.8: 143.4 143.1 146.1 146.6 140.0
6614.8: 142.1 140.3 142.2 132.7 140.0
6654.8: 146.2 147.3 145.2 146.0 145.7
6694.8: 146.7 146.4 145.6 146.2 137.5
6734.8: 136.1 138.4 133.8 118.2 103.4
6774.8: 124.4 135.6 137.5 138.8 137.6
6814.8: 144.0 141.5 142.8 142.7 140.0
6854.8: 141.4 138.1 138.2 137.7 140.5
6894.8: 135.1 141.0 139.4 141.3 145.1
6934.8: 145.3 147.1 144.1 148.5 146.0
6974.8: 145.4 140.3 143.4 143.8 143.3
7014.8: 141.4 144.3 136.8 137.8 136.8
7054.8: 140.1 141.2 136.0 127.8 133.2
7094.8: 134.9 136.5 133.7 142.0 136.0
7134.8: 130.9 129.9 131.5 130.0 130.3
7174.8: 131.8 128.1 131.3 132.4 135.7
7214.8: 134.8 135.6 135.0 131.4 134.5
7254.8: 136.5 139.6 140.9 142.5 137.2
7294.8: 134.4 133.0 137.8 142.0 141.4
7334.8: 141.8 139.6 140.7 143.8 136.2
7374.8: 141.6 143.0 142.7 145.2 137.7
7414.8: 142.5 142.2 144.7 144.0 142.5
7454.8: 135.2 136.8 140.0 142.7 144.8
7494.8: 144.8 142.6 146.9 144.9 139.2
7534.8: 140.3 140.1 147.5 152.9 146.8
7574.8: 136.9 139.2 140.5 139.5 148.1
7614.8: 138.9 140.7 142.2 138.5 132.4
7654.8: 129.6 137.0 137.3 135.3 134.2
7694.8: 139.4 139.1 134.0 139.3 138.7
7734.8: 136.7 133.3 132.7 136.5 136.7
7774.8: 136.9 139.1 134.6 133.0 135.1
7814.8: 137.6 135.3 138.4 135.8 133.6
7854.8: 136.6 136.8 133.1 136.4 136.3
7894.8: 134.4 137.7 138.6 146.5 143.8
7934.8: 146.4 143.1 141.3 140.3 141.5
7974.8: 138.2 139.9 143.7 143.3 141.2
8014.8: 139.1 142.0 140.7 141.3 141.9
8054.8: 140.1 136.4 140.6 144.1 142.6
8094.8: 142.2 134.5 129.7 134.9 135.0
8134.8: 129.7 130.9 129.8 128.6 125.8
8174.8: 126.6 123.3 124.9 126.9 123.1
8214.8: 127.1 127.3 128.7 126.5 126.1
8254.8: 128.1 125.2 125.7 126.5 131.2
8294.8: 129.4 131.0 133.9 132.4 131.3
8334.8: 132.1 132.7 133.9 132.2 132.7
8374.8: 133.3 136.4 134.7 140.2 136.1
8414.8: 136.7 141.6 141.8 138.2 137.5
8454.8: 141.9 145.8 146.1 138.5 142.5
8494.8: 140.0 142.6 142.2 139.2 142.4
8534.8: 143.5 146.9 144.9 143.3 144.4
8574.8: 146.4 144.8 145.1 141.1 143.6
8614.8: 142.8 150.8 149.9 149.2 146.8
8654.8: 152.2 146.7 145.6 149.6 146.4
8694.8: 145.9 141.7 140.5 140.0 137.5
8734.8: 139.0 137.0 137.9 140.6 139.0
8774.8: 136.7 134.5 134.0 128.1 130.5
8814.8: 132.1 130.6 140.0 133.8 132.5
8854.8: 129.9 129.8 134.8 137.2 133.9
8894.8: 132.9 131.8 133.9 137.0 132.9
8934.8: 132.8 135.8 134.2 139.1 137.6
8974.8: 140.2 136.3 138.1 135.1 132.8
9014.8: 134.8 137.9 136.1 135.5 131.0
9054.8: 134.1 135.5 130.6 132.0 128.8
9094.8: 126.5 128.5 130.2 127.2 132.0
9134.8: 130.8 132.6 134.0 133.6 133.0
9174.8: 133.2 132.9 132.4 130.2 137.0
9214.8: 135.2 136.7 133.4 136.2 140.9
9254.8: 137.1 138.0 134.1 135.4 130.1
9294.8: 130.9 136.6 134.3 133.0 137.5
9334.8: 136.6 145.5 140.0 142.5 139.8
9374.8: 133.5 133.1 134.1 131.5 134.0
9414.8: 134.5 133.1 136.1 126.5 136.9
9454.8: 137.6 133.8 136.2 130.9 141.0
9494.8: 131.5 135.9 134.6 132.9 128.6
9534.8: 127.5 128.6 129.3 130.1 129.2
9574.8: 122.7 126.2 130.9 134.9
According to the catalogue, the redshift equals 0.148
